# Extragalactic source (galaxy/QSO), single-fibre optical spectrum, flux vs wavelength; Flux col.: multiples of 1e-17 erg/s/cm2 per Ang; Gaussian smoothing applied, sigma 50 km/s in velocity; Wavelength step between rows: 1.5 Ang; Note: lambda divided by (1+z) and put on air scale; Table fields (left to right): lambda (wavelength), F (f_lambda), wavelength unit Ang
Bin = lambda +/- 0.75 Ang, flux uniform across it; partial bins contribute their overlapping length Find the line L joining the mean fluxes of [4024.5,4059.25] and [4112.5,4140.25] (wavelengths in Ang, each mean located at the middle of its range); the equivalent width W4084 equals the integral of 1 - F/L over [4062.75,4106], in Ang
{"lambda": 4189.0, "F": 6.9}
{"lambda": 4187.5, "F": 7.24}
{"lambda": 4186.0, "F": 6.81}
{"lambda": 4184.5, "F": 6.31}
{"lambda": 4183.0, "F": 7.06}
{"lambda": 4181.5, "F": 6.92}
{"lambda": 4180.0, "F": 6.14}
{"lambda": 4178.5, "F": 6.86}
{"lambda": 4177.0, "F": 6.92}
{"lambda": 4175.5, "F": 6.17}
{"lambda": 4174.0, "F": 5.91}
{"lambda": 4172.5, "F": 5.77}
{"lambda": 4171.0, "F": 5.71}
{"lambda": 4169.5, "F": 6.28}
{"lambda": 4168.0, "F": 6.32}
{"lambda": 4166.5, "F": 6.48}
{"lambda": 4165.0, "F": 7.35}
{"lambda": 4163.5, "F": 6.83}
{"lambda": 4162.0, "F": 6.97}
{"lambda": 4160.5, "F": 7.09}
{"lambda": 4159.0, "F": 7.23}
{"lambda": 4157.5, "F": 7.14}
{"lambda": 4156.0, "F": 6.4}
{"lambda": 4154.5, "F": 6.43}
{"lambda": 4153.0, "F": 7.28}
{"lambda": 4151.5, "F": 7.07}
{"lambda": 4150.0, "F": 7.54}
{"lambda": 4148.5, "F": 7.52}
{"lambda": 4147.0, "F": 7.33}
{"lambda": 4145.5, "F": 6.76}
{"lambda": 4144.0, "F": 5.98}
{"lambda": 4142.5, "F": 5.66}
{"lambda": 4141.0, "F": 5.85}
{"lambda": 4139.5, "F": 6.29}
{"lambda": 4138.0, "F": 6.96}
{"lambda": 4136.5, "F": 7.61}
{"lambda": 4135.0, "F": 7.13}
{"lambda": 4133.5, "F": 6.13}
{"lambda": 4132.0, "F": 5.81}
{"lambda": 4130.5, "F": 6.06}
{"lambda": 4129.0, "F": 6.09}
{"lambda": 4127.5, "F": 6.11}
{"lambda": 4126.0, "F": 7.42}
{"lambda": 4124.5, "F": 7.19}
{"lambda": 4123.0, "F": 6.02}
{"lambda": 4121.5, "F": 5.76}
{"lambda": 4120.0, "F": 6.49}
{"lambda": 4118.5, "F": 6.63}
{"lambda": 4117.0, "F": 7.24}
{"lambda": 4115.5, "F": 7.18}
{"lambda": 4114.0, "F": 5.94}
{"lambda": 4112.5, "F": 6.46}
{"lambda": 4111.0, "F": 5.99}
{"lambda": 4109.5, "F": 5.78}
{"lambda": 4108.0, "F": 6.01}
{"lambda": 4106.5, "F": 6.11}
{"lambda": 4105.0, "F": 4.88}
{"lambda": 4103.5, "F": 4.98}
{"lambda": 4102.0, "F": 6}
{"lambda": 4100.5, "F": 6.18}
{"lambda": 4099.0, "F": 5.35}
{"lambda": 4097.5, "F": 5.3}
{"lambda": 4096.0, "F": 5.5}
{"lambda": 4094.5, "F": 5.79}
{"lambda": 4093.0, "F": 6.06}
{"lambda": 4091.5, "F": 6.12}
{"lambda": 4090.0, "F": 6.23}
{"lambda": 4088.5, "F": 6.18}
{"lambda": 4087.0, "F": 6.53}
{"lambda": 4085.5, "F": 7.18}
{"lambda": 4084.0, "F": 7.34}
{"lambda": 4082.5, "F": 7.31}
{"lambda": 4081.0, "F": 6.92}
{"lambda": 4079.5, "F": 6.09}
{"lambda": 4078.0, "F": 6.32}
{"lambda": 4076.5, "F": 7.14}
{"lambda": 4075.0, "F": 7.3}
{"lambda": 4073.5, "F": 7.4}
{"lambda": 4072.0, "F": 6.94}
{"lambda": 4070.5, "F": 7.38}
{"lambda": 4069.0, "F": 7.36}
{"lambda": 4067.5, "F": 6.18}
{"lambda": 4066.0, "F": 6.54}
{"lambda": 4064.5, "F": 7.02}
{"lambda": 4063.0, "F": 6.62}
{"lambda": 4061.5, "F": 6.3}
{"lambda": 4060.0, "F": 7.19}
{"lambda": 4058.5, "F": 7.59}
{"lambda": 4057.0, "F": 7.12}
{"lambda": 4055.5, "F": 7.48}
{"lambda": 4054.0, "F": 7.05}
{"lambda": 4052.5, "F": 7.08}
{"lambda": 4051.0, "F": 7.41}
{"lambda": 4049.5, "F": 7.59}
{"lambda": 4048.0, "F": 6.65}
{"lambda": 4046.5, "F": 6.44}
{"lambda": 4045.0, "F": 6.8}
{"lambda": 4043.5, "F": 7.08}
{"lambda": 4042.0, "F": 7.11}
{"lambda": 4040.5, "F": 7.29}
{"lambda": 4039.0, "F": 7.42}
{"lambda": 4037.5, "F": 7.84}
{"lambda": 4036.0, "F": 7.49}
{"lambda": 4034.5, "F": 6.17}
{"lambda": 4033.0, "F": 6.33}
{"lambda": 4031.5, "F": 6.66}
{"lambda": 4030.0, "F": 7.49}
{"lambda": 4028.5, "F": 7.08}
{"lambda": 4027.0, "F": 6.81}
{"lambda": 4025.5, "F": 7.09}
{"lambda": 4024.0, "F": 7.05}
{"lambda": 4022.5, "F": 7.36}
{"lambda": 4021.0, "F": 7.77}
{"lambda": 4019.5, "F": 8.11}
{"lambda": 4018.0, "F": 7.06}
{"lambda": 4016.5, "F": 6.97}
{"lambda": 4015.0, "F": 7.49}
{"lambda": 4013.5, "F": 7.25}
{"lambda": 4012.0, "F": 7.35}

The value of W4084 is 2.6 Ang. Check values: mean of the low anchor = 7.09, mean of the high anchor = 6.56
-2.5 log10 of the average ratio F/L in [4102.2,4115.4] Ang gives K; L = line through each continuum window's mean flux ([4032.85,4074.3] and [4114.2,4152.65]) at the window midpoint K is 0.16 mag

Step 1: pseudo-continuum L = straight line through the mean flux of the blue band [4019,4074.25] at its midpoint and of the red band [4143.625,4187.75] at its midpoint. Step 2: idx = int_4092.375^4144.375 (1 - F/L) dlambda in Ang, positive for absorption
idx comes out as 5.3 Ang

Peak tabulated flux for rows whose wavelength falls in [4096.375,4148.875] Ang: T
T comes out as 7.61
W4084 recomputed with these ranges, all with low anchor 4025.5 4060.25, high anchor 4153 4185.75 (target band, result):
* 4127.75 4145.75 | 1.0 Ang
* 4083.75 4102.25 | 2.1 Ang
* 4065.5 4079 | 0.1 Ang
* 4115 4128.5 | 0.3 Ang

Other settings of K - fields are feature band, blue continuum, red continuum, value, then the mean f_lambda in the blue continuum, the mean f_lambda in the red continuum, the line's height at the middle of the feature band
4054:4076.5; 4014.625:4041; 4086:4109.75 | -0.09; 7.19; 5.83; 6.46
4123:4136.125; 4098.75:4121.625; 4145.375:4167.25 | 0.00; 6.09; 7.04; 6.48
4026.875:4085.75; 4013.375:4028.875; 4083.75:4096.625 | -0.04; 7.28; 6.29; 6.78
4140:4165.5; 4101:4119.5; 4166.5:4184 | -0.09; 6.11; 6.37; 6.28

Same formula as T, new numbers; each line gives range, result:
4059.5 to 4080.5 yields 7.4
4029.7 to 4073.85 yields 7.84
